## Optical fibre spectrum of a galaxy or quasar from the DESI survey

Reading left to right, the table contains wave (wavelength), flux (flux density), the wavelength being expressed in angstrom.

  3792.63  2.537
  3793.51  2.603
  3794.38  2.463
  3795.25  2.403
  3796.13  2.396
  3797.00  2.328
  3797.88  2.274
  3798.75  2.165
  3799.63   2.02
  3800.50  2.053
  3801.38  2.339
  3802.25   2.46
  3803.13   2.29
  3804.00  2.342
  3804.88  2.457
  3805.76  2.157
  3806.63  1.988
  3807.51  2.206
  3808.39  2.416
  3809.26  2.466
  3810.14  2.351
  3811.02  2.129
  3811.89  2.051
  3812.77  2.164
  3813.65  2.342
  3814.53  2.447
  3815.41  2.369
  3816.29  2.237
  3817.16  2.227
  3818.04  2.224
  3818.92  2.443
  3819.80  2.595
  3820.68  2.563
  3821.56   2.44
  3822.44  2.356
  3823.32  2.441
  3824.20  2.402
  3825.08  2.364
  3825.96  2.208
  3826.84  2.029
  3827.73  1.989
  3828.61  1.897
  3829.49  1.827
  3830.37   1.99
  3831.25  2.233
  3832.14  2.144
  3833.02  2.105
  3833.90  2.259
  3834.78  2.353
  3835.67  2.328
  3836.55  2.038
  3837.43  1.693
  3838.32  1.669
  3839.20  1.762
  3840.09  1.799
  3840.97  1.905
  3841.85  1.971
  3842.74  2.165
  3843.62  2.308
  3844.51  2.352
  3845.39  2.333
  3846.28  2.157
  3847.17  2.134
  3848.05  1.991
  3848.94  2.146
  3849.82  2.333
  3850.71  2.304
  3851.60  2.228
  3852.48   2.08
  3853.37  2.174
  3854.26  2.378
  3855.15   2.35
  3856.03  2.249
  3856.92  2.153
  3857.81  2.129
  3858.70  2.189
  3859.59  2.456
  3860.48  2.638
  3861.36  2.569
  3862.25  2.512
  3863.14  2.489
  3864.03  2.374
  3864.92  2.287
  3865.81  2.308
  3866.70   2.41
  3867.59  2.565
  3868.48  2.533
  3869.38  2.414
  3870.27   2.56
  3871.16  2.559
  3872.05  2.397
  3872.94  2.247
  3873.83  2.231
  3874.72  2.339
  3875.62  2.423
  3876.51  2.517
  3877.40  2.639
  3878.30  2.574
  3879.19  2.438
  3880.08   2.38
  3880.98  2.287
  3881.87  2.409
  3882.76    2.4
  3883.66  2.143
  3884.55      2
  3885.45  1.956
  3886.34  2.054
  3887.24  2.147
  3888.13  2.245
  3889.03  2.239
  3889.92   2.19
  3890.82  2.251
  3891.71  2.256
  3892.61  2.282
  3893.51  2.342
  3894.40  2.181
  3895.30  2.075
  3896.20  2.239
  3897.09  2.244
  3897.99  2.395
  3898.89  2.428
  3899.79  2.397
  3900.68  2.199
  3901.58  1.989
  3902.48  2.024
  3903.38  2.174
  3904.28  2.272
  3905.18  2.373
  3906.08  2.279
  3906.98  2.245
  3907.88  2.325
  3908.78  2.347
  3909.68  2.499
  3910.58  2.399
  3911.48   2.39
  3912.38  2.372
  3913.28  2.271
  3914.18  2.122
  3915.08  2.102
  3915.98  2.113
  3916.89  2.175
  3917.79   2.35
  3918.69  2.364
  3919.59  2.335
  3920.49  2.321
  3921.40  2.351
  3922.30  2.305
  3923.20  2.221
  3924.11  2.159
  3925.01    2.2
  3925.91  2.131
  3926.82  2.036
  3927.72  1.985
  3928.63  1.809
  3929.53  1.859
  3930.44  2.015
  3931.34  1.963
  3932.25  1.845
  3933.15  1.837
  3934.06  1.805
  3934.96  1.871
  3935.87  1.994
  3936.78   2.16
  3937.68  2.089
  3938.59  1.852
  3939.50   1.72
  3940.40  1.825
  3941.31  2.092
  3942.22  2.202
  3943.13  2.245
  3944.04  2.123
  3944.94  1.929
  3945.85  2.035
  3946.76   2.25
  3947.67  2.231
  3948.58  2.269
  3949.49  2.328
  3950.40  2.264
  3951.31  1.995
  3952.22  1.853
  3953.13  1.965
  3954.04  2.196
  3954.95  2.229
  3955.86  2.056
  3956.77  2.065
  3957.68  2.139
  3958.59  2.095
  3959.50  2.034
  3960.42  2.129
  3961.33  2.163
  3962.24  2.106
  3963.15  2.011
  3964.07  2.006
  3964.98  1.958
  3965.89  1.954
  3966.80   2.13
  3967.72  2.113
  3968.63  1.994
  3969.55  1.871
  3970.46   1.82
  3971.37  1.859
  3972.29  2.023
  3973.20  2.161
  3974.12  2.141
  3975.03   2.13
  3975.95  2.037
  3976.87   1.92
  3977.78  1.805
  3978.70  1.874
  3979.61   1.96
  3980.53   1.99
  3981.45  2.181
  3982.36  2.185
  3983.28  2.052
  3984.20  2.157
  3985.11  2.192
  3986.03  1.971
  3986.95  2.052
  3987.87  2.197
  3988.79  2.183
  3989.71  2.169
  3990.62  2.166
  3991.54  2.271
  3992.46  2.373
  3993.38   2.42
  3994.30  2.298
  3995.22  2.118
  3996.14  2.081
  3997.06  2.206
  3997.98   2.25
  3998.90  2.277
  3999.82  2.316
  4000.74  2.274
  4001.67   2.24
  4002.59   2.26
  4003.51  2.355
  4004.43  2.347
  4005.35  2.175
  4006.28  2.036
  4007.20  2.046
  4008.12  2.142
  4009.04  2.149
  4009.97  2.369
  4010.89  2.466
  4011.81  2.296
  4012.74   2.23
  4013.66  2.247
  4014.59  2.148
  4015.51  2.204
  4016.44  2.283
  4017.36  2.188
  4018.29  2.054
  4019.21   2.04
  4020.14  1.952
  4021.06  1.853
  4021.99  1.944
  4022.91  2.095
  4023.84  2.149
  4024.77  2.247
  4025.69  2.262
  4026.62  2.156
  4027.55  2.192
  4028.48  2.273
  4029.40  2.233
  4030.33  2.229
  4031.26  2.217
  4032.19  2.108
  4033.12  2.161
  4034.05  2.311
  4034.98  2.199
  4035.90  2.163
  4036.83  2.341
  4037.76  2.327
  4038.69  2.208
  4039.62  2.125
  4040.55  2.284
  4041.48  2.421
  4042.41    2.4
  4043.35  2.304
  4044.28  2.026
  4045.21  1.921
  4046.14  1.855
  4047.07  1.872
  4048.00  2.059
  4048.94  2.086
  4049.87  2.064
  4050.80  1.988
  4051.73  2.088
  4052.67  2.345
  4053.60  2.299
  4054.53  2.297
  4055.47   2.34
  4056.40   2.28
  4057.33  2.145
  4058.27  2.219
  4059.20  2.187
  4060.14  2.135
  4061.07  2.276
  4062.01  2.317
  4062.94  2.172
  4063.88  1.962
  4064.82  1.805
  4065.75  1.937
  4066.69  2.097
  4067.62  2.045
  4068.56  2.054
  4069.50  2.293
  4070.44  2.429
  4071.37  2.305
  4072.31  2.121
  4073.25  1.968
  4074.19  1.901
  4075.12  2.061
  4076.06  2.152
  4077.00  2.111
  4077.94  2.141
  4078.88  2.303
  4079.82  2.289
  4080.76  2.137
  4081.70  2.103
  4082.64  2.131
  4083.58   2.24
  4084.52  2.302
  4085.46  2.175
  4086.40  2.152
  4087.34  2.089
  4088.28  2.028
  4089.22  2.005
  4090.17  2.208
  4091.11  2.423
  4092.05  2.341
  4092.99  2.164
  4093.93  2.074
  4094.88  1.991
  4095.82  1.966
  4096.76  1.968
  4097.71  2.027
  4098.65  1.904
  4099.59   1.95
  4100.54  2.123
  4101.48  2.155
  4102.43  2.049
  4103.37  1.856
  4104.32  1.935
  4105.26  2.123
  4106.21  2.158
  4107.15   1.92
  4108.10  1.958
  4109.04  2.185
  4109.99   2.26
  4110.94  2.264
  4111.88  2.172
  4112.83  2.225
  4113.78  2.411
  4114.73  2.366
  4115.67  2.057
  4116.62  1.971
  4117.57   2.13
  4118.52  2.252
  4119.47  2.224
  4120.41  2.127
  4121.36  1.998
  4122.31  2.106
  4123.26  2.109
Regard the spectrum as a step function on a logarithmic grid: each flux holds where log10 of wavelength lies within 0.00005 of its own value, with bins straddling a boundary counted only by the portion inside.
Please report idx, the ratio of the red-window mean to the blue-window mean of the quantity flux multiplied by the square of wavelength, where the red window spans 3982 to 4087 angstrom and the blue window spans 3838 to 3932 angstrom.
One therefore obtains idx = 1.0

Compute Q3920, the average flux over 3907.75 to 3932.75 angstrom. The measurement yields 2.19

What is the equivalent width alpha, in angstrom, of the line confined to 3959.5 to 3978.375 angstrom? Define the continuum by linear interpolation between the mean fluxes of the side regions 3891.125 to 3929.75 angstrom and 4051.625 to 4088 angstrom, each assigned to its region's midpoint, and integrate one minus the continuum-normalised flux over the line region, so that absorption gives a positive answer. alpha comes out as 1.64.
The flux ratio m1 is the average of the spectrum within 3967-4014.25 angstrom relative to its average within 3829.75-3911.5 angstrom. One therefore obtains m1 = 0.9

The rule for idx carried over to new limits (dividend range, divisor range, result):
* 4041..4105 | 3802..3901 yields 1.05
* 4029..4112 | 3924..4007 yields 1.08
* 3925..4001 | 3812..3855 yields 1.01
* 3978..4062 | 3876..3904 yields 1.03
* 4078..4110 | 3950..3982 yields 1.10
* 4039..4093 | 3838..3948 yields 1.06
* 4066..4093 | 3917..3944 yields 1.13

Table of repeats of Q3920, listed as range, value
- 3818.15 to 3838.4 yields 2.2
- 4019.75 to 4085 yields 2.16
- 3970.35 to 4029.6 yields 2.15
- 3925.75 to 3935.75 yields 1.92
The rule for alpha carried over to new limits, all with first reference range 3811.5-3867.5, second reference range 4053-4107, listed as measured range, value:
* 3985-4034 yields -0.79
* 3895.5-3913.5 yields -0.74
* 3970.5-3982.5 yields 0.89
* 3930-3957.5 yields 1.75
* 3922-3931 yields 0.51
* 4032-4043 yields -0.57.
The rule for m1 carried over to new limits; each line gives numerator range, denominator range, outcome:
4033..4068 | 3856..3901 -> 0.93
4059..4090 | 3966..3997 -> 1.02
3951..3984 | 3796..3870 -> 0.91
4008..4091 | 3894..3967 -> 1.01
